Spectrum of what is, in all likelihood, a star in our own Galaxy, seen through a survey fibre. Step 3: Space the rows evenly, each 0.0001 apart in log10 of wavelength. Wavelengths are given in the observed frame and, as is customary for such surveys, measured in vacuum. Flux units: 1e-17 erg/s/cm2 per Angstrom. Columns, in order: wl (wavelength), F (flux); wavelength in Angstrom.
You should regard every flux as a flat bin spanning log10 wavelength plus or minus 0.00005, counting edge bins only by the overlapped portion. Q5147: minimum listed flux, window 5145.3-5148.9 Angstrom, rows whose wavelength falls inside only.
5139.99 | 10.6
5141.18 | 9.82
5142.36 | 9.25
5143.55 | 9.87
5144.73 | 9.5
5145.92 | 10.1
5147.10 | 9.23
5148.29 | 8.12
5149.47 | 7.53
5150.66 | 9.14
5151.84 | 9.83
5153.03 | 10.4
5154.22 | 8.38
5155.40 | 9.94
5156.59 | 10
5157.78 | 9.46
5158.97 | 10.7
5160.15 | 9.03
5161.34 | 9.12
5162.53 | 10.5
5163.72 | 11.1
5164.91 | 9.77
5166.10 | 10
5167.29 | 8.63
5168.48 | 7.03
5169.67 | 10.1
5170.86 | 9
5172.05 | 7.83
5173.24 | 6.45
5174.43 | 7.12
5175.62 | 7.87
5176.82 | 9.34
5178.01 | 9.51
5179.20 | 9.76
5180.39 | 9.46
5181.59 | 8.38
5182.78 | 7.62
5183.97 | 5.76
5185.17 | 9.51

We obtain 8.12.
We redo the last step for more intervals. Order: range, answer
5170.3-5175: 6.45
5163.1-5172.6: 7.03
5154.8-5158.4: 9.46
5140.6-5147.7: 9.23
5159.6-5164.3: 9.03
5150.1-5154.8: 8.38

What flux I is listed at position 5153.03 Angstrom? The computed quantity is 10.4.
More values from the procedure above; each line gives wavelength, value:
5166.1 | 10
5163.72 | 11.1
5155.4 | 9.94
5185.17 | 9.51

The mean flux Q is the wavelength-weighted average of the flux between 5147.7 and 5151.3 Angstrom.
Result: 8.3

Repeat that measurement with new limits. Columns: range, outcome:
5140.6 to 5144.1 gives 9.64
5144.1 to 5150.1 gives 8.91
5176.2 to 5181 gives 9.49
